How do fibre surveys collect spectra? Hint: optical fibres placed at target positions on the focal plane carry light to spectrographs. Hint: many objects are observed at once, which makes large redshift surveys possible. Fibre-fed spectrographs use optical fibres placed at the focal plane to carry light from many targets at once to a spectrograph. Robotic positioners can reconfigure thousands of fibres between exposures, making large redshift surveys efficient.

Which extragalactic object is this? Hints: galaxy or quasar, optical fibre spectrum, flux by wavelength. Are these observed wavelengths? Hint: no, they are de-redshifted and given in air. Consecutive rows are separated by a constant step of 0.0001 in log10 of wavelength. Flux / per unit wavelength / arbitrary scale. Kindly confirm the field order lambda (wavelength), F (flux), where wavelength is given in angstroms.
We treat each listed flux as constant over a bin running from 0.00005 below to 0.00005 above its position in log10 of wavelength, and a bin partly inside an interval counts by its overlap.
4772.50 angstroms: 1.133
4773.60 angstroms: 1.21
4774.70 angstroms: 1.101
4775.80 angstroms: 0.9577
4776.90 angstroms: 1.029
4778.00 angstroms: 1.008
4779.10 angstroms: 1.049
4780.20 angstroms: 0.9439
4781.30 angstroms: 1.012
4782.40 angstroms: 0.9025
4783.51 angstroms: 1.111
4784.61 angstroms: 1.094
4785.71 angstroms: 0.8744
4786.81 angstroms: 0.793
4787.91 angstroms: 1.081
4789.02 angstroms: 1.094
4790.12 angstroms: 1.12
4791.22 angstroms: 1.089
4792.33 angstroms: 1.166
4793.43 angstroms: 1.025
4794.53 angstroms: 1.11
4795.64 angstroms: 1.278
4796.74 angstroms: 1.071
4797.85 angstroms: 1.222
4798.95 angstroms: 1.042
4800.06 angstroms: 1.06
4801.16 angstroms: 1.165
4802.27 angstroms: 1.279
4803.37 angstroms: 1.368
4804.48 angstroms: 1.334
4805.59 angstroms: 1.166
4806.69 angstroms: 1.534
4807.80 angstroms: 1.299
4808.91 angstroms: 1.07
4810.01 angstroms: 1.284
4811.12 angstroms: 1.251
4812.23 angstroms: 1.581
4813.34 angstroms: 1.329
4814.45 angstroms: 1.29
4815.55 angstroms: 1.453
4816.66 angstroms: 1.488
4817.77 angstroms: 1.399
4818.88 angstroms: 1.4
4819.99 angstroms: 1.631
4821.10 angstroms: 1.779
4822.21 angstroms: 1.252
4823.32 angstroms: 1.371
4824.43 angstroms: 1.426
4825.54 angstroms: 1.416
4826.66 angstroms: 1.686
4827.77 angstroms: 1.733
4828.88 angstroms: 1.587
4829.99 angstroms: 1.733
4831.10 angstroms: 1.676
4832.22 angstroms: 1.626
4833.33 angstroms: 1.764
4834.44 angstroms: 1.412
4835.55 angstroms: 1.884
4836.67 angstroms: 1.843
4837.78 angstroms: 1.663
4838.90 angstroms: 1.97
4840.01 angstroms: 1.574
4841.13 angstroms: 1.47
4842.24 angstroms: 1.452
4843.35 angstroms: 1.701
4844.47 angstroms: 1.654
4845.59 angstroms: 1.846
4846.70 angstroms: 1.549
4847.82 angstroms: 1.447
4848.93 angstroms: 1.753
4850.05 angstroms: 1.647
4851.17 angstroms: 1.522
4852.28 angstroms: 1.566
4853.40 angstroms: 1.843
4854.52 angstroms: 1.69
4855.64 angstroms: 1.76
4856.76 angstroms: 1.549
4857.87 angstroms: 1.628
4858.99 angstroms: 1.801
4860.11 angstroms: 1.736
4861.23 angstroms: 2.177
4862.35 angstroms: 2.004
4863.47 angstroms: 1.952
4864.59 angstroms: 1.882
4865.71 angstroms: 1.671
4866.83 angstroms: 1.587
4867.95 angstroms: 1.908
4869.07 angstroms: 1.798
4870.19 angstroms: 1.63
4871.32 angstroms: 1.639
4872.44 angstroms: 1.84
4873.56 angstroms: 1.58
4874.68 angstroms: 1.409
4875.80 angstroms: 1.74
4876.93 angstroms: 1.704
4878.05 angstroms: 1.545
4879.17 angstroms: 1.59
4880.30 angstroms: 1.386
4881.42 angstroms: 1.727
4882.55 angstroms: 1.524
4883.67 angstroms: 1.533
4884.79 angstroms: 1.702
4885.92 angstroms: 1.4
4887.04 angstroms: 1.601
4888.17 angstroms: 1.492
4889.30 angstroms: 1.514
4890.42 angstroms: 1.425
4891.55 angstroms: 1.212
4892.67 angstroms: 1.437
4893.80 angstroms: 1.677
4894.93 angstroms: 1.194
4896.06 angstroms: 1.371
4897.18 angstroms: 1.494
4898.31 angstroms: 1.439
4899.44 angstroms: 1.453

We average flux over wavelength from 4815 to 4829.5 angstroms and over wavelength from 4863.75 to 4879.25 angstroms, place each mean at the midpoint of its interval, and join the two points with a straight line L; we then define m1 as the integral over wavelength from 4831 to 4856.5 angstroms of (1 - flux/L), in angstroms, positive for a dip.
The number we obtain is -1.2 angstroms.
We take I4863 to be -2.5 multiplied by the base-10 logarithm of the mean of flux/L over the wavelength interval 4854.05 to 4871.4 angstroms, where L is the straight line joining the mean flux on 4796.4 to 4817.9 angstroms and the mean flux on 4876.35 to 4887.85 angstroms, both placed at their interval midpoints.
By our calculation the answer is -0.19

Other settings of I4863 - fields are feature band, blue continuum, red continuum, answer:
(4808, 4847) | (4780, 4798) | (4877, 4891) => -0.23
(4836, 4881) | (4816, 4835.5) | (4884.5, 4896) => -0.13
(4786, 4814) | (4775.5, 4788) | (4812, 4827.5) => 0.03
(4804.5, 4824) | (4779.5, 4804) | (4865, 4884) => -0.12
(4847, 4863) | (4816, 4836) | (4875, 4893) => -0.11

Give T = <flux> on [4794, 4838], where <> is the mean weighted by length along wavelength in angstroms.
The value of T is 1.42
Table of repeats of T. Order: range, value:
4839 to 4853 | 1.61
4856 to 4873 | 1.79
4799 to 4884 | 1.58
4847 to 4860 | 1.66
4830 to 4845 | 1.67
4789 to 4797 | 1.12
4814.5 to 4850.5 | 1.6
